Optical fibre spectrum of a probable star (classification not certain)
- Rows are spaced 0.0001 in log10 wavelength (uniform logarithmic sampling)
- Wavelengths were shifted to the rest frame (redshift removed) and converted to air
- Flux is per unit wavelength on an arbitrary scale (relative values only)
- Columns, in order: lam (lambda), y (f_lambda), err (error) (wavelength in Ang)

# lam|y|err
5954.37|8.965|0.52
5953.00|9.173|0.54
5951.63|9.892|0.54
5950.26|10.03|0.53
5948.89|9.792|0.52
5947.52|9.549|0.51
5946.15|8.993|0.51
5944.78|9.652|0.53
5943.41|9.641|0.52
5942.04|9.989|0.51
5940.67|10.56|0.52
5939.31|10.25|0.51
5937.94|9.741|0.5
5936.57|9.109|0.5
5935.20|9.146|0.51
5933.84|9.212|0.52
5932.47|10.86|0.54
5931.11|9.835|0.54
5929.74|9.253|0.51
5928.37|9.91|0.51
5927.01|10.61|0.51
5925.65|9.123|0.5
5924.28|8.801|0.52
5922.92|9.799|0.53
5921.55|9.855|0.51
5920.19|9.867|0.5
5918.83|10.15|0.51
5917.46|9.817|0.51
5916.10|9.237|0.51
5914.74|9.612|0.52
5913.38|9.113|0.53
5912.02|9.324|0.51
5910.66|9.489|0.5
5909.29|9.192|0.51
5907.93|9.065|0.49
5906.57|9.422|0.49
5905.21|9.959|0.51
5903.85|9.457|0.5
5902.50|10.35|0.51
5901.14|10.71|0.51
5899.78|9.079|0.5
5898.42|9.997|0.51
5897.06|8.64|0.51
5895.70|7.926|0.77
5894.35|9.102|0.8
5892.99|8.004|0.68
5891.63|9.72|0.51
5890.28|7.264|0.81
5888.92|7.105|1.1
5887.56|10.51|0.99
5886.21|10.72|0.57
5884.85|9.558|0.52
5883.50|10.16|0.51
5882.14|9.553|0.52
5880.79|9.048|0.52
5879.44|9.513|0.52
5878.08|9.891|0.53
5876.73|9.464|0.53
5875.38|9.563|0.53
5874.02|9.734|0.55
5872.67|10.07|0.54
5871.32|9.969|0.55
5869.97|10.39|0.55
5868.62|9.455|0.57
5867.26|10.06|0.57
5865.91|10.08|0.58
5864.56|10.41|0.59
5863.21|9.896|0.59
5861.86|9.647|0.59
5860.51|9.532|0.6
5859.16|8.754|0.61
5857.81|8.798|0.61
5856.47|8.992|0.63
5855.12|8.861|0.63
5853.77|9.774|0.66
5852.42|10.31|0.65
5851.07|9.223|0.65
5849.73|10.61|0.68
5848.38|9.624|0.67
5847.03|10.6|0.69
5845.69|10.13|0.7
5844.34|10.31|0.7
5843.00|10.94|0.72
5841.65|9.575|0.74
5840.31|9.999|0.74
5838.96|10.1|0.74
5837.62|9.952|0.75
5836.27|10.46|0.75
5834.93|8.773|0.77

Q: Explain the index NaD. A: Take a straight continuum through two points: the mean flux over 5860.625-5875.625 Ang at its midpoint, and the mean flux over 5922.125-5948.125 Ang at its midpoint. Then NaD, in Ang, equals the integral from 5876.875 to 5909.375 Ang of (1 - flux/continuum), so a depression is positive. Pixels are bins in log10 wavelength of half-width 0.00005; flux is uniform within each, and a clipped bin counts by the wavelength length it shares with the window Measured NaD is 1.6 Ang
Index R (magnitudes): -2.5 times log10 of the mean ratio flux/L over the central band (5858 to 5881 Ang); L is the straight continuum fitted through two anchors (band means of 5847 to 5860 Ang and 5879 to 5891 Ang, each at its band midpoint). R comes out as -0.04 mag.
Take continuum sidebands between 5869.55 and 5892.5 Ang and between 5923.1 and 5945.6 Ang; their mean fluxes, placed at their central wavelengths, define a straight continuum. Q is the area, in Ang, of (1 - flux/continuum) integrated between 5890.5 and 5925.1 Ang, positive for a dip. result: 0.8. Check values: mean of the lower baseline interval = 9.52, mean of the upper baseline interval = 9.73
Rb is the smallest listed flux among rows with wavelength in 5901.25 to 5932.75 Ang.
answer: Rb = 8.801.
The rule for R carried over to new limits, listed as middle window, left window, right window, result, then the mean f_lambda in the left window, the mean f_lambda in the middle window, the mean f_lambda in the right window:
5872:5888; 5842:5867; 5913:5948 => 0.00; 9.81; 9.81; 9.69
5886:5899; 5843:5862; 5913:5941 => 0.10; 9.7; 8.83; 9.71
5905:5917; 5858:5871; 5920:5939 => 0.04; 9.77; 9.36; 9.66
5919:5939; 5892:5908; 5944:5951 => -0.02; 9.33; 9.67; 9.6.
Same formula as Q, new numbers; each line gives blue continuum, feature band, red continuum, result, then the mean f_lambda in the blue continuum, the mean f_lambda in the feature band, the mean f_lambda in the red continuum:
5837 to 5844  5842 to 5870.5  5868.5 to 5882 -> 0.4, 10.1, 9.82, 9.72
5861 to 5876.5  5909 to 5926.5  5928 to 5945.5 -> 0.5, 9.91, 9.51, 9.77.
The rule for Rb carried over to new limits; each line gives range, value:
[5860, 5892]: 7.105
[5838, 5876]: 8.754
